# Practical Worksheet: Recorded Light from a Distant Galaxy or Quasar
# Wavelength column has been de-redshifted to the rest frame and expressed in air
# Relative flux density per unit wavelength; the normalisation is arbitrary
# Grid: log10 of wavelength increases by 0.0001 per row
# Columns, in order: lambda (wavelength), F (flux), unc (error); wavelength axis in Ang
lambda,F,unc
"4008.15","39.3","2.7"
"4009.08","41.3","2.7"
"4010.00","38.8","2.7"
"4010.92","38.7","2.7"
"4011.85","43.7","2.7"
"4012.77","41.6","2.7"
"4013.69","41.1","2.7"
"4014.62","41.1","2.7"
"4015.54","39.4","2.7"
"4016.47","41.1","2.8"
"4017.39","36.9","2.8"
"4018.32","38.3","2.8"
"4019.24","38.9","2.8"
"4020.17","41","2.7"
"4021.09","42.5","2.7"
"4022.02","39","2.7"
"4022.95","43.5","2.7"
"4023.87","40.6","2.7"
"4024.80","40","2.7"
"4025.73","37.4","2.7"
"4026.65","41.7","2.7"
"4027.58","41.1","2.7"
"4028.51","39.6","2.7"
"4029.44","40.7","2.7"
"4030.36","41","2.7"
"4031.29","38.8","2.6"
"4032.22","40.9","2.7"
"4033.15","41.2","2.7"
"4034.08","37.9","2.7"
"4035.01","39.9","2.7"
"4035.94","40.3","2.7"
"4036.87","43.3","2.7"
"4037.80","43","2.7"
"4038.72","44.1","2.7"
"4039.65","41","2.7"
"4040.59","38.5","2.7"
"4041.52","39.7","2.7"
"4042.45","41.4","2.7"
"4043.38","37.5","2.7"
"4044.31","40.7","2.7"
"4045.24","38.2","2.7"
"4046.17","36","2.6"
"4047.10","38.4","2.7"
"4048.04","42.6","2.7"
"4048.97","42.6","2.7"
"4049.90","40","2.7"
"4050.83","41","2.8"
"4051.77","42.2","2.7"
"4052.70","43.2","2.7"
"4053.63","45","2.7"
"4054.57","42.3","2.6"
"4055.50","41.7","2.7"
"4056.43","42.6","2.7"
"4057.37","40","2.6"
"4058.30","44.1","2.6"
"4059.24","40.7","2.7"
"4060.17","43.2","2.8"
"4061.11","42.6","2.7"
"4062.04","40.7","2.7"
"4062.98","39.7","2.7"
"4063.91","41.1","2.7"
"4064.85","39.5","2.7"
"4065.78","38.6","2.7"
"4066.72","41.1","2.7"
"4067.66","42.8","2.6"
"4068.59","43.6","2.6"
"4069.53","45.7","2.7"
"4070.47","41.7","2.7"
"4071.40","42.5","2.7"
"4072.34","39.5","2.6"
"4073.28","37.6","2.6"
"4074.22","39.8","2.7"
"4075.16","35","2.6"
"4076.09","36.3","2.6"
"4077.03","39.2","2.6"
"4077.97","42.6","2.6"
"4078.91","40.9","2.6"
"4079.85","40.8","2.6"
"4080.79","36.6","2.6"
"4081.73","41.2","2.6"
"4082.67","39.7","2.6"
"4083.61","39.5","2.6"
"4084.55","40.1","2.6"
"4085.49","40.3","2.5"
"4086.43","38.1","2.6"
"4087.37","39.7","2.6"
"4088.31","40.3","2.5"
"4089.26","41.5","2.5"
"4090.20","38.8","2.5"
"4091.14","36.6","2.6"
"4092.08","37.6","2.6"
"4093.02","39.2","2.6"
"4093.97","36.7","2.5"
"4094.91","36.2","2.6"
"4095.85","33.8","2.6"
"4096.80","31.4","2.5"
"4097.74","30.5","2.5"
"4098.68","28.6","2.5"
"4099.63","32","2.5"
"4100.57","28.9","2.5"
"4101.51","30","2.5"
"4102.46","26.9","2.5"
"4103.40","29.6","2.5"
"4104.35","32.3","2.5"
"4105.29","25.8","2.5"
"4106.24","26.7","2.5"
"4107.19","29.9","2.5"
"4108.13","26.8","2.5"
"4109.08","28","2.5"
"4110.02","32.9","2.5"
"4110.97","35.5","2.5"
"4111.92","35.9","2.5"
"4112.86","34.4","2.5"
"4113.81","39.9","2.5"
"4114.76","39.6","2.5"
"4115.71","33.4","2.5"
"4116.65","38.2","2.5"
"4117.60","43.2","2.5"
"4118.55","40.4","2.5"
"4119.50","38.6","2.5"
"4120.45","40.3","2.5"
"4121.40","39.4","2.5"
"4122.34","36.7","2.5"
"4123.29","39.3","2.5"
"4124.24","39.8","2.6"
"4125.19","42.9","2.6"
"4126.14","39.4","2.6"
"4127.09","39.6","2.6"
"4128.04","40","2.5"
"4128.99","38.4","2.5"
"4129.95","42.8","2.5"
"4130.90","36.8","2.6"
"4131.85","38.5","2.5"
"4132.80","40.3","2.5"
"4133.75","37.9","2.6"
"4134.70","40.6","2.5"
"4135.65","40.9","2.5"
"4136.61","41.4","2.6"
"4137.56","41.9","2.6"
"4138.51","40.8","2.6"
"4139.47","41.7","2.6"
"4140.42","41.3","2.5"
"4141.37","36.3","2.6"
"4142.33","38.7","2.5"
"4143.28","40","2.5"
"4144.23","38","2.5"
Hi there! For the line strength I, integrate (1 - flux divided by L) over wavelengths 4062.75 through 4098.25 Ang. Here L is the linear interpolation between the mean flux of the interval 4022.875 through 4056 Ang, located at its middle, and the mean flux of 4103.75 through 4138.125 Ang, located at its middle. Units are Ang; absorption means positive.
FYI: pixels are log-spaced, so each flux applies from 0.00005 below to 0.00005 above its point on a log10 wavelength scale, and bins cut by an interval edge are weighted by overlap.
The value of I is -0.1 Ang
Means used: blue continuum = 40.7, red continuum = 37.2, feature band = 39.1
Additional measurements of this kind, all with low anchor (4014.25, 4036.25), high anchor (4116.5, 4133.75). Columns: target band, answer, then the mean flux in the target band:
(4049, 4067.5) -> -0.75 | 41.6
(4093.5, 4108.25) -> 3.46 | 30.5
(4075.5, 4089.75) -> 0.04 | 39.7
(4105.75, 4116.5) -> 1.78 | 33.1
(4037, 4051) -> -0.12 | 40.4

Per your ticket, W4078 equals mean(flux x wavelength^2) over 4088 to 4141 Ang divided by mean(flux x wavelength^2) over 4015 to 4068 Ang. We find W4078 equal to 0.9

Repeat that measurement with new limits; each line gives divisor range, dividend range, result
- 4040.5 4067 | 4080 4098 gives 0.94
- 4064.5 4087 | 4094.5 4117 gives 0.81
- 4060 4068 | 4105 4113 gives 0.77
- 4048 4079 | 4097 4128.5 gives 0.86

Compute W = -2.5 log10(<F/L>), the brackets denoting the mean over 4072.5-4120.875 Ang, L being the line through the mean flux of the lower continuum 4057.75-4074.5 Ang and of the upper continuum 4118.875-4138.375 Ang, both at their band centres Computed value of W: 0.136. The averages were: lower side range 41.4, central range 35.8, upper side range 39.8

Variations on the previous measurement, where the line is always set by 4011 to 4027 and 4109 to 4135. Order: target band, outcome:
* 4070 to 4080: -0.007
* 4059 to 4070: -0.056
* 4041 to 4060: -0.033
